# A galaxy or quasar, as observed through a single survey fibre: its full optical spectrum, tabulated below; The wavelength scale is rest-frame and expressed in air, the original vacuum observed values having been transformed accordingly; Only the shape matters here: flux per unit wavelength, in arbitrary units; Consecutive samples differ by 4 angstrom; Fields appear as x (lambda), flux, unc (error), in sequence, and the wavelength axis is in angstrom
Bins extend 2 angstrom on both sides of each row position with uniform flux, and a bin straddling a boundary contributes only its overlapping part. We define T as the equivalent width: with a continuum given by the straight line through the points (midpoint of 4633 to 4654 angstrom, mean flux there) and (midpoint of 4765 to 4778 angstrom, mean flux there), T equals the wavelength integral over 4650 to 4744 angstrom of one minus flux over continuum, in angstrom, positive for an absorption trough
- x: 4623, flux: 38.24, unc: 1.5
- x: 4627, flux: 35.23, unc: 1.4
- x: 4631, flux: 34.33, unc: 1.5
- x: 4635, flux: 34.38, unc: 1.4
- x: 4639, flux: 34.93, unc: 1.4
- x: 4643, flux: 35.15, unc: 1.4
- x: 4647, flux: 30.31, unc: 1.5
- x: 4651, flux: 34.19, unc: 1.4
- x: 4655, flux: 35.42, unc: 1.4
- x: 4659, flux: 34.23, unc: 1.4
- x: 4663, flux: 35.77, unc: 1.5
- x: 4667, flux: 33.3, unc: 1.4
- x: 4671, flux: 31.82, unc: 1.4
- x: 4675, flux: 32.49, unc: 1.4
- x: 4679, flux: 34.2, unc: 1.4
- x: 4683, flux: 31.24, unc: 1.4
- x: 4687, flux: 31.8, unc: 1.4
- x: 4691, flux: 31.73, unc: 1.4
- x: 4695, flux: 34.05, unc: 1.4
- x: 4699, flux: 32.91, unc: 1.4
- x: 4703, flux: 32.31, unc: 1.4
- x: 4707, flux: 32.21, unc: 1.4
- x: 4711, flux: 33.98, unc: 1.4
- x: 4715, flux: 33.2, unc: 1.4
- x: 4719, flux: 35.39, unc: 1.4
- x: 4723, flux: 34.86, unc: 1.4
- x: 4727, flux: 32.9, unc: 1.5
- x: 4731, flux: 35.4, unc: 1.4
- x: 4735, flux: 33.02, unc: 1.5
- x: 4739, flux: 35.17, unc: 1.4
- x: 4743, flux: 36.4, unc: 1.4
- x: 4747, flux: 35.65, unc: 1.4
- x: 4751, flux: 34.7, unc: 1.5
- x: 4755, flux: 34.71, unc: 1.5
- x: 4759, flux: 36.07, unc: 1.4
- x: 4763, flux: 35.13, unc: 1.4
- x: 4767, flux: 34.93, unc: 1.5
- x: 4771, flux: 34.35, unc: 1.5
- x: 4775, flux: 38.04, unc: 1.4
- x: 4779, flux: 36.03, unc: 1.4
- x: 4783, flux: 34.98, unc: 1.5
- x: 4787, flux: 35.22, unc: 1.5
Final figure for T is 2.8 angstrom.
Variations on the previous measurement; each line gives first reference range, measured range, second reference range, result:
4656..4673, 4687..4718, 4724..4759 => 1.28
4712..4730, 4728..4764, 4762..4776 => -0.24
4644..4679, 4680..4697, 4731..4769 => 0.84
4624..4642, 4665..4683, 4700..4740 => 0.85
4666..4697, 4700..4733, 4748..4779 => 0.04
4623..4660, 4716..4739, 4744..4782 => 0.57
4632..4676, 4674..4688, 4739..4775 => 0.73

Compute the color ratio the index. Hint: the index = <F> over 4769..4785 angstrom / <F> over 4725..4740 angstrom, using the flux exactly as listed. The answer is 1.05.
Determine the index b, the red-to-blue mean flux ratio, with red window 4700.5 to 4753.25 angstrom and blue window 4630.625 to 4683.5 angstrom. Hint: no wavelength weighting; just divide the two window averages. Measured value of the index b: 1.0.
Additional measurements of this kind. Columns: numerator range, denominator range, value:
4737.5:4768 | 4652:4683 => 1.05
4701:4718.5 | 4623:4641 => 0.94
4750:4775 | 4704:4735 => 1.04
